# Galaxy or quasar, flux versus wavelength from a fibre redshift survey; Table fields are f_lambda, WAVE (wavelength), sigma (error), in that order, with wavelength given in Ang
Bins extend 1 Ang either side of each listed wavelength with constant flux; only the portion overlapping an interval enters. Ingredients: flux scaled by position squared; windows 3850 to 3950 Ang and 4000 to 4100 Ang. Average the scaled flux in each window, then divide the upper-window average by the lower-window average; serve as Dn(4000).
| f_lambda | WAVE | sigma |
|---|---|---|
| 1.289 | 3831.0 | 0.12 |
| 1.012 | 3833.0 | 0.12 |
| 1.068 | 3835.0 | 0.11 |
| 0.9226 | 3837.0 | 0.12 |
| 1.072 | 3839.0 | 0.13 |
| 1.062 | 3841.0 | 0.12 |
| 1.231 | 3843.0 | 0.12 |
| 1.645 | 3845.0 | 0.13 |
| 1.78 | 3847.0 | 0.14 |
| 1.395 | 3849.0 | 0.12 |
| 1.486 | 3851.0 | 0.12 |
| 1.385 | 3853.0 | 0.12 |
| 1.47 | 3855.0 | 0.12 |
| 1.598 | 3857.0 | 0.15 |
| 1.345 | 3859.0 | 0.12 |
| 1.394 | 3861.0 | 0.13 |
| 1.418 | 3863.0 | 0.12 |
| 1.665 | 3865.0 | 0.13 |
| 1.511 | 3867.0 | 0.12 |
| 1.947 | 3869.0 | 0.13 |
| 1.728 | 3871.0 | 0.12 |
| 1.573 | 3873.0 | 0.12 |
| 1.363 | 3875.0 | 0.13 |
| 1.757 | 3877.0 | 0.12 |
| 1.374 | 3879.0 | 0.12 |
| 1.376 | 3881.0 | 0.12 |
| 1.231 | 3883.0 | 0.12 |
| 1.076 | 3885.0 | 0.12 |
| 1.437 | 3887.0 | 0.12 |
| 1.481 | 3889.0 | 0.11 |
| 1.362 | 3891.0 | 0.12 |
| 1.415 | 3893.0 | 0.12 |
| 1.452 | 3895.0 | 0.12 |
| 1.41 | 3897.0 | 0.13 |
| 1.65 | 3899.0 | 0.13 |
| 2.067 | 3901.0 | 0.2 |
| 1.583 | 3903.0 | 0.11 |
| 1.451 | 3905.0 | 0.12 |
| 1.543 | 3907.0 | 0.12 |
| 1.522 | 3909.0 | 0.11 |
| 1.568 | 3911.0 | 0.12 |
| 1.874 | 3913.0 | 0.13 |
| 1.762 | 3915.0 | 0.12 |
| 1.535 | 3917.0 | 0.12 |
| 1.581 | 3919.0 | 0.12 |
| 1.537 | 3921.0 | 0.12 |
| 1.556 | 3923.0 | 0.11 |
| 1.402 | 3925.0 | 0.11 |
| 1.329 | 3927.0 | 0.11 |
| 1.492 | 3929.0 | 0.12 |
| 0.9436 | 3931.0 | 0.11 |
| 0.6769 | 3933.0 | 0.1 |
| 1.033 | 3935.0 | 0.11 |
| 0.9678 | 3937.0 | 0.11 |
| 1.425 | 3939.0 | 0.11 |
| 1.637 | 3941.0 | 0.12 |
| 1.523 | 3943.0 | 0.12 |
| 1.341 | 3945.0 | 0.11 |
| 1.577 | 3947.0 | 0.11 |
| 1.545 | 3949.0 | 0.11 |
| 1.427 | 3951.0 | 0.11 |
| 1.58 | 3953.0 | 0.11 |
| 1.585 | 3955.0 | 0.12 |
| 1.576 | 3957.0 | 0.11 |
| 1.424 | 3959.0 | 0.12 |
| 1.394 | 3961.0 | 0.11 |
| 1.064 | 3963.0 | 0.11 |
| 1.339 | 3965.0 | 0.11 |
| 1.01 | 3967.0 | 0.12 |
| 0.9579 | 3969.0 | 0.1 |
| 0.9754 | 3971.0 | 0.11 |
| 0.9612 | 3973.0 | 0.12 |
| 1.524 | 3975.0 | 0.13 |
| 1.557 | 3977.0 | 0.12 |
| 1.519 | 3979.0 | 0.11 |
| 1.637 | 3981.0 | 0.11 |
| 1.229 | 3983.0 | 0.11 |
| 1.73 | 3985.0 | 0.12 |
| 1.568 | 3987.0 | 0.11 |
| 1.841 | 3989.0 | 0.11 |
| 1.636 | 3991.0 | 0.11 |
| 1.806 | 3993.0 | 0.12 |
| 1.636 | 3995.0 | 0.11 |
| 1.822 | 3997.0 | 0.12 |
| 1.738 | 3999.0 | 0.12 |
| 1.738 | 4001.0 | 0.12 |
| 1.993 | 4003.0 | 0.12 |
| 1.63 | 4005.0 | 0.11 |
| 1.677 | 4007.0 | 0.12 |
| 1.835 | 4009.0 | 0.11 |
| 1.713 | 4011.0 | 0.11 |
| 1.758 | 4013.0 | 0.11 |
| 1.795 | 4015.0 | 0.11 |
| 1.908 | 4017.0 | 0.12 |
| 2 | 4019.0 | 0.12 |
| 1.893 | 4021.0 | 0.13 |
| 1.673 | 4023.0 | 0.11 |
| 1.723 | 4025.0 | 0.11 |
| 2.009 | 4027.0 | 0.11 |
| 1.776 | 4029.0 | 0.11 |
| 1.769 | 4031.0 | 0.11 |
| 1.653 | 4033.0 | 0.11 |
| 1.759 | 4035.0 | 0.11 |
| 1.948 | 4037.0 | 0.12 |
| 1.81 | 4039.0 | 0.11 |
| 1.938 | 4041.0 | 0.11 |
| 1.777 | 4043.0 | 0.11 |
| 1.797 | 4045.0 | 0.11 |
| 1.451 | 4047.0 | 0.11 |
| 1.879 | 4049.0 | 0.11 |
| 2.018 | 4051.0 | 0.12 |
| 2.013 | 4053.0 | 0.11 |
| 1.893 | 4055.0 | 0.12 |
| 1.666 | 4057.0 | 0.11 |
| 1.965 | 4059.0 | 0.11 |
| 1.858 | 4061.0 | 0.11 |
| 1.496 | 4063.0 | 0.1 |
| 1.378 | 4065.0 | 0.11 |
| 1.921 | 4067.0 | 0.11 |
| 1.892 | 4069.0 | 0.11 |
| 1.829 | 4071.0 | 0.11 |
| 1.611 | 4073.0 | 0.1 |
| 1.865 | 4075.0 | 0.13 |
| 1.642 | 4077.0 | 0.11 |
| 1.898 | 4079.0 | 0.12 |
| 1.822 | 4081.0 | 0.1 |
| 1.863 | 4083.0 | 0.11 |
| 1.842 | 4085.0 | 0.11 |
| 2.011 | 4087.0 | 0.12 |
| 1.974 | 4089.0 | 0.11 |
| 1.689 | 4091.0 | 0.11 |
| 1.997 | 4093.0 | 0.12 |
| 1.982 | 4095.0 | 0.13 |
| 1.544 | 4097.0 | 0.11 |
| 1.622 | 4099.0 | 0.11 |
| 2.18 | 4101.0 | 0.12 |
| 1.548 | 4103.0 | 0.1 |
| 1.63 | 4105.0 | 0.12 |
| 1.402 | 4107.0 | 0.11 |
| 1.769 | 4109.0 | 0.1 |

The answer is 1.33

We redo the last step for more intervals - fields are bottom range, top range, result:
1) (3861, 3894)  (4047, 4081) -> 1.33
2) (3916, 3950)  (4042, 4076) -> 1.40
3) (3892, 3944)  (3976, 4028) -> 1.24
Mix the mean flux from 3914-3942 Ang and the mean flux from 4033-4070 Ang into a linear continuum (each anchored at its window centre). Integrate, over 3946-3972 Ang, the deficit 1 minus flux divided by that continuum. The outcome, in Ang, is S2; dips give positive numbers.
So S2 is 2.0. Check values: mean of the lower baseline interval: 1.35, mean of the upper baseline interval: 1.8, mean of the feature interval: 1.34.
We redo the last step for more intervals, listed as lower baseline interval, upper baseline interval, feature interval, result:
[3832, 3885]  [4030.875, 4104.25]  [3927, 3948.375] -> 4.0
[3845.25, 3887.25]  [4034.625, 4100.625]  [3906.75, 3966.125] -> 6.7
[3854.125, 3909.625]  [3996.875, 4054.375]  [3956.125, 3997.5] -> 6.7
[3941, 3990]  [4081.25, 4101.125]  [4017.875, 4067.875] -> -3.5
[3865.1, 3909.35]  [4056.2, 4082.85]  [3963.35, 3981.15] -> 4.2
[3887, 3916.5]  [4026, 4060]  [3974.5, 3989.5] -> 1.3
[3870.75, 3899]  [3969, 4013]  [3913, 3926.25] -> -0.9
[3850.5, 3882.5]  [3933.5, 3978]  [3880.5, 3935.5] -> -0.5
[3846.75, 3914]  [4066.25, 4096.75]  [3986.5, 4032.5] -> -1.4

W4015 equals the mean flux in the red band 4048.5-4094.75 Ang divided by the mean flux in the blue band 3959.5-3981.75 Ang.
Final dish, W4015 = 1.44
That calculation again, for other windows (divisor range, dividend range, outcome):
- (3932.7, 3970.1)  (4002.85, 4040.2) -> 1.35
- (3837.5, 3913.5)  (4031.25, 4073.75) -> 1.20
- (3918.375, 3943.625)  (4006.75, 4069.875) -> 1.38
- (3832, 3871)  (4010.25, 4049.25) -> 1.29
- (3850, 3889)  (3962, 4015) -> 1.04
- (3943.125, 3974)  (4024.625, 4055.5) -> 1.38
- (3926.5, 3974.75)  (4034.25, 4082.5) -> 1.40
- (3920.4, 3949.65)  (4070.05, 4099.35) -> 1.37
